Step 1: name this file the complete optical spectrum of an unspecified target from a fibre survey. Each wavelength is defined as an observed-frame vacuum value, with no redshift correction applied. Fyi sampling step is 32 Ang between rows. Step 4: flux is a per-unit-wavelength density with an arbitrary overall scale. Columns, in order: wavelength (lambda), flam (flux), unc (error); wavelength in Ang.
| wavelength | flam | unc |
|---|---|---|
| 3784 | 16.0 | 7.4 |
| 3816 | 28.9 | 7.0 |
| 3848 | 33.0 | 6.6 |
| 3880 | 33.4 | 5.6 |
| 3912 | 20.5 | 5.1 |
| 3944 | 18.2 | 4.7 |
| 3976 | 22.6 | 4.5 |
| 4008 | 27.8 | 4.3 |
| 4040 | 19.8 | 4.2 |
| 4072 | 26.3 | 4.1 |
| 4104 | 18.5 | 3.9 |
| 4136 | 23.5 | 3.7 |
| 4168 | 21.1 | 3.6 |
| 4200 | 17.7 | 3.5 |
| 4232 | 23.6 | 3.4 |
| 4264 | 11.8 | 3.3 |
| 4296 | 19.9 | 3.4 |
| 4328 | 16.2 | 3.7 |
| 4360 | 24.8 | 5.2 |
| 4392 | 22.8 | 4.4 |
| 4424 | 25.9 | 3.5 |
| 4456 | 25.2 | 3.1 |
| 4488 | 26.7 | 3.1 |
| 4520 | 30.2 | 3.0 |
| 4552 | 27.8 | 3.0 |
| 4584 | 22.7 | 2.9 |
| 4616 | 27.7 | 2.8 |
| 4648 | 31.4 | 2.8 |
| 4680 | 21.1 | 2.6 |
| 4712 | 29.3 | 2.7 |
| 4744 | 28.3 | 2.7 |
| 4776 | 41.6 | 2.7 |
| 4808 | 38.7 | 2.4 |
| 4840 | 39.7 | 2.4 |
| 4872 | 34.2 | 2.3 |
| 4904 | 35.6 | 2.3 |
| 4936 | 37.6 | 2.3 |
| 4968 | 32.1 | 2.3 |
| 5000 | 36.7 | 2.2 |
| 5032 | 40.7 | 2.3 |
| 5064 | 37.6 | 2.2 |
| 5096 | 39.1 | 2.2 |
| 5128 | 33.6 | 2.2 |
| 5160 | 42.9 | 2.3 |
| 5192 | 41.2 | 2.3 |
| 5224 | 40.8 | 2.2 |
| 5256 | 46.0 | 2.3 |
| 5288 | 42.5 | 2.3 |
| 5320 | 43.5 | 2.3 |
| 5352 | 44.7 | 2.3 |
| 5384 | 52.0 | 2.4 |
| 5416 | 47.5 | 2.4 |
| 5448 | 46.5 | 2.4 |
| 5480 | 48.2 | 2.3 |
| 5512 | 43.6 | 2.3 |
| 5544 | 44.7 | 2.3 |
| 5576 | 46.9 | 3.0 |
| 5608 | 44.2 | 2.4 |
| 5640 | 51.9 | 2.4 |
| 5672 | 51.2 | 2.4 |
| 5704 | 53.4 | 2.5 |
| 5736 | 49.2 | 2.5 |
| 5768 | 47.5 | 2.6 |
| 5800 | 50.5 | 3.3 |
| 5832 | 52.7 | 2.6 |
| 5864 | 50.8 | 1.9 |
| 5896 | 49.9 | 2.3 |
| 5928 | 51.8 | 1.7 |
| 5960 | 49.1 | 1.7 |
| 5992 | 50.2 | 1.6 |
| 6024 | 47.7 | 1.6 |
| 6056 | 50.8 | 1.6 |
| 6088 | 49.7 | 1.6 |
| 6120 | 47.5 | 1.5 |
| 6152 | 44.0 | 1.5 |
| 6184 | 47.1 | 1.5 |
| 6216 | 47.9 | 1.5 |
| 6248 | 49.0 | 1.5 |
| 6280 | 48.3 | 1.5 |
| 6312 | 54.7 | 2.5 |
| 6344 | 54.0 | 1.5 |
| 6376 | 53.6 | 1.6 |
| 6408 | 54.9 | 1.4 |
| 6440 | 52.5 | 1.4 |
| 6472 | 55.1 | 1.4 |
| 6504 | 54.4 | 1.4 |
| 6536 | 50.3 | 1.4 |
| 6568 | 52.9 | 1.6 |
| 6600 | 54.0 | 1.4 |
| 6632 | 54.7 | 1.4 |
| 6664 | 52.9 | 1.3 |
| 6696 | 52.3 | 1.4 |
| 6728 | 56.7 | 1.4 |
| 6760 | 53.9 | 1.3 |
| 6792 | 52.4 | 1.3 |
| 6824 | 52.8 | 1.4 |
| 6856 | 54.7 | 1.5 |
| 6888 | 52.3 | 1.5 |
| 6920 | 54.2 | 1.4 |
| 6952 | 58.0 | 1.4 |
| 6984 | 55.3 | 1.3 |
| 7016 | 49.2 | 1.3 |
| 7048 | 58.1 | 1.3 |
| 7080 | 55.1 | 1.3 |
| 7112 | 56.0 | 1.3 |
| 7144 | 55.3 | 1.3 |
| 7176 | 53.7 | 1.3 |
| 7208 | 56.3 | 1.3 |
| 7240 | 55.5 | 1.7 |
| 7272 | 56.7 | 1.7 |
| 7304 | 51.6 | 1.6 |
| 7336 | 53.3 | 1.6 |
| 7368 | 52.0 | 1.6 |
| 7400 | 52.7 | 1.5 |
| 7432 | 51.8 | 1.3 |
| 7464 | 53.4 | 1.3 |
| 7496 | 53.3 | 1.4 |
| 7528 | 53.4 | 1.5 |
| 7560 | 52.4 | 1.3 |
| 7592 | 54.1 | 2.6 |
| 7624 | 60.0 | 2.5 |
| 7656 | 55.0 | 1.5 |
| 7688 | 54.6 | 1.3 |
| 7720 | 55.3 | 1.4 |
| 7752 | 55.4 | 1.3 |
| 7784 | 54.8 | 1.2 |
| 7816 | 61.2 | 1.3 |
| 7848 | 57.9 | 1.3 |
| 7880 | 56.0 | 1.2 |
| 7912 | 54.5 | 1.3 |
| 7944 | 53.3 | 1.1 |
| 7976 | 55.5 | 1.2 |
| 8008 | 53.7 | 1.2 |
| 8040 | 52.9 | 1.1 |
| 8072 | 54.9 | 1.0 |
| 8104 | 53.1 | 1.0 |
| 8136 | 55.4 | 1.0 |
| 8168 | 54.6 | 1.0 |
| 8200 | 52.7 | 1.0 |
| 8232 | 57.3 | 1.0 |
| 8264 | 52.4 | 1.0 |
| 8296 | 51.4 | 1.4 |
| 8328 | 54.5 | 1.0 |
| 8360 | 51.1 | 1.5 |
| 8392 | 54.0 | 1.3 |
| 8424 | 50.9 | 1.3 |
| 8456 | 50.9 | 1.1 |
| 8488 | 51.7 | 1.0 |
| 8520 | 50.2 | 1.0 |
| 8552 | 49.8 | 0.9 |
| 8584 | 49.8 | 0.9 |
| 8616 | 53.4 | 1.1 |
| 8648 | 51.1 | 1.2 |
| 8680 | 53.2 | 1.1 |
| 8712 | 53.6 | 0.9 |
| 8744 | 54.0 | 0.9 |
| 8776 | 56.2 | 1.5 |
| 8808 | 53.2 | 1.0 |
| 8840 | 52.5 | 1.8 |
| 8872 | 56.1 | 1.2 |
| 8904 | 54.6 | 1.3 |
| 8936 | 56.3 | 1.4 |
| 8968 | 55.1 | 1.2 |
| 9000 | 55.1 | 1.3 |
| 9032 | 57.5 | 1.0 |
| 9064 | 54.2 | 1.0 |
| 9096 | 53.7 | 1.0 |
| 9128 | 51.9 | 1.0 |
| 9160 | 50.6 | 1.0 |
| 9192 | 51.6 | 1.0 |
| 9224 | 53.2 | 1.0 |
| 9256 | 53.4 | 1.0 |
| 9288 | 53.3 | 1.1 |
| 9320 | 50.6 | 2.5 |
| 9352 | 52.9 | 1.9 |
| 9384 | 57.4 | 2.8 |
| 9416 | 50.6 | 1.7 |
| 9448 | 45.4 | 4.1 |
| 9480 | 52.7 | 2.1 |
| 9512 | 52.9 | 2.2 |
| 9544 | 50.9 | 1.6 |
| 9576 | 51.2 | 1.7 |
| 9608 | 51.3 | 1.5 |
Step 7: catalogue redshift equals 0.19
